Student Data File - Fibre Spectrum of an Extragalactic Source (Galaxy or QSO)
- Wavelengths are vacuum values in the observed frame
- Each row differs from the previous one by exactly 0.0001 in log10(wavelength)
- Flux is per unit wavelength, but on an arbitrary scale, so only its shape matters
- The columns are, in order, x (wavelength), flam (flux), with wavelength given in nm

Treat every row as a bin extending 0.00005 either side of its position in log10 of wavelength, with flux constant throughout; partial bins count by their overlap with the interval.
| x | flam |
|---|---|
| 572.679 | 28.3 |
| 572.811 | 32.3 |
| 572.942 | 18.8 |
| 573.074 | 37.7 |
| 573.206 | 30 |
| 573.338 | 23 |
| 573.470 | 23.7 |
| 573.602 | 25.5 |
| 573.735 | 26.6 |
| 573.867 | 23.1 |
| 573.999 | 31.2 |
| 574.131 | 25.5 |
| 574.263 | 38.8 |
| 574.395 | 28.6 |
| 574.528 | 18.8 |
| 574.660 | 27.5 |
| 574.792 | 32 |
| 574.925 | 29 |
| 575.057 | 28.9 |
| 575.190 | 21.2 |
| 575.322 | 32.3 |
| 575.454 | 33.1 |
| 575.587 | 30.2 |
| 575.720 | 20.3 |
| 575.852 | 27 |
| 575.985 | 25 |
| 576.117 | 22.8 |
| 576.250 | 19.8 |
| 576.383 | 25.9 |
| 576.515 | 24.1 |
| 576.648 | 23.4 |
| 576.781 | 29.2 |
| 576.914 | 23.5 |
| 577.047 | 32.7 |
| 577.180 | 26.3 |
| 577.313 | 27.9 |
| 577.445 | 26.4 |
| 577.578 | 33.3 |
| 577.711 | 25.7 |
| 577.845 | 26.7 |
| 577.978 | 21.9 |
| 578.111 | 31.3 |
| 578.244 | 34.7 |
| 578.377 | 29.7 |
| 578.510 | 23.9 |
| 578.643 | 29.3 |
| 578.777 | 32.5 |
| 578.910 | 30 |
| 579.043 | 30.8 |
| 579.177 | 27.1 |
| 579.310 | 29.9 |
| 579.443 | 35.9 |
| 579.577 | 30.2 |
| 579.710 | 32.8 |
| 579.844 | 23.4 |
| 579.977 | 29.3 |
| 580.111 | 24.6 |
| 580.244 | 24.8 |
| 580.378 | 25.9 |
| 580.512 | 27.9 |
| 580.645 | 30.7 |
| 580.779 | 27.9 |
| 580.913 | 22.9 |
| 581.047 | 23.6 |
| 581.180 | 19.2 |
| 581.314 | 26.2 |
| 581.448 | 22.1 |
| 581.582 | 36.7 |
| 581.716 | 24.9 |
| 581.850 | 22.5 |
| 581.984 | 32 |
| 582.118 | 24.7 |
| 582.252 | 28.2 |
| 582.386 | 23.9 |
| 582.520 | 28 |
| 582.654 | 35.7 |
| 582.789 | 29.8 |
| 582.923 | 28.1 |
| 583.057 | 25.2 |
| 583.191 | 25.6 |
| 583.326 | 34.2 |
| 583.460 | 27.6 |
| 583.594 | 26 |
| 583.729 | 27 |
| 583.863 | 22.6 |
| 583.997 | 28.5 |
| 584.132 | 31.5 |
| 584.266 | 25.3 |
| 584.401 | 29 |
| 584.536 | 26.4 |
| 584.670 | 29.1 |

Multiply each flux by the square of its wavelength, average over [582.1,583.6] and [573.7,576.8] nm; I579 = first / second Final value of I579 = 1.1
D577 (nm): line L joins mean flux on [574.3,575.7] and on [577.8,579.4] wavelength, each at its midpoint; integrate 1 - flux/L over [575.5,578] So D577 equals 0.23 nm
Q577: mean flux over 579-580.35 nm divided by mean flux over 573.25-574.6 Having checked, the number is 1.08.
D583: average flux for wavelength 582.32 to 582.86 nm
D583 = 29.3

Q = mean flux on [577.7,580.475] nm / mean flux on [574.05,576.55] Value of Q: 1.1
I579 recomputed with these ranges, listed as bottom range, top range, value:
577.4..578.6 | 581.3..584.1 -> 1.00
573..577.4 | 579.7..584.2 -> 1.02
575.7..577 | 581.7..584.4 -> 1.16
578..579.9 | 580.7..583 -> 0.91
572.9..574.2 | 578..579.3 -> 1.13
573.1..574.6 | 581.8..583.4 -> 1.07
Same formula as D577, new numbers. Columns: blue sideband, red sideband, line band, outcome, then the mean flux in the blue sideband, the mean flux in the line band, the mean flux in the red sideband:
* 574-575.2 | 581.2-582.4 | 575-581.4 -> 0.031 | 28.3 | 27.3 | 26.6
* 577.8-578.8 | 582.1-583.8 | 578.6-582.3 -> 0.090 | 28.6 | 27.7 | 28.1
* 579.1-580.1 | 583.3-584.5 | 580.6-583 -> 0.130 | 29.5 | 27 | 27.7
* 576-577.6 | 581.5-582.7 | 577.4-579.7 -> -0.230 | 26.1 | 29.5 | 28.3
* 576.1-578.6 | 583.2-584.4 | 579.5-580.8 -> -0.025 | 26.9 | 27.8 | 27.8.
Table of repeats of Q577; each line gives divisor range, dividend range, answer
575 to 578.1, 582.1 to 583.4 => 1.07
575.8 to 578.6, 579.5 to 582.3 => 1.00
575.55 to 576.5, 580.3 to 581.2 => 1.06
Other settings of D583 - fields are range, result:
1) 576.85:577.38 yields 27.6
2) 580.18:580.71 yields 27.3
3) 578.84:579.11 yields 30.5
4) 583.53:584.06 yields 26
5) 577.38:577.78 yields 28.4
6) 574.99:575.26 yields 25.2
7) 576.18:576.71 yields 23.3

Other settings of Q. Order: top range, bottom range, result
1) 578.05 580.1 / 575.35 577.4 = 1.14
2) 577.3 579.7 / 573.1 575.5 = 1.06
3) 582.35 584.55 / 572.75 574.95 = 1.01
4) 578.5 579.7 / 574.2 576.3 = 1.12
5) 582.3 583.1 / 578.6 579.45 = 0.94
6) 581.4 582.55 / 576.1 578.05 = 1.04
